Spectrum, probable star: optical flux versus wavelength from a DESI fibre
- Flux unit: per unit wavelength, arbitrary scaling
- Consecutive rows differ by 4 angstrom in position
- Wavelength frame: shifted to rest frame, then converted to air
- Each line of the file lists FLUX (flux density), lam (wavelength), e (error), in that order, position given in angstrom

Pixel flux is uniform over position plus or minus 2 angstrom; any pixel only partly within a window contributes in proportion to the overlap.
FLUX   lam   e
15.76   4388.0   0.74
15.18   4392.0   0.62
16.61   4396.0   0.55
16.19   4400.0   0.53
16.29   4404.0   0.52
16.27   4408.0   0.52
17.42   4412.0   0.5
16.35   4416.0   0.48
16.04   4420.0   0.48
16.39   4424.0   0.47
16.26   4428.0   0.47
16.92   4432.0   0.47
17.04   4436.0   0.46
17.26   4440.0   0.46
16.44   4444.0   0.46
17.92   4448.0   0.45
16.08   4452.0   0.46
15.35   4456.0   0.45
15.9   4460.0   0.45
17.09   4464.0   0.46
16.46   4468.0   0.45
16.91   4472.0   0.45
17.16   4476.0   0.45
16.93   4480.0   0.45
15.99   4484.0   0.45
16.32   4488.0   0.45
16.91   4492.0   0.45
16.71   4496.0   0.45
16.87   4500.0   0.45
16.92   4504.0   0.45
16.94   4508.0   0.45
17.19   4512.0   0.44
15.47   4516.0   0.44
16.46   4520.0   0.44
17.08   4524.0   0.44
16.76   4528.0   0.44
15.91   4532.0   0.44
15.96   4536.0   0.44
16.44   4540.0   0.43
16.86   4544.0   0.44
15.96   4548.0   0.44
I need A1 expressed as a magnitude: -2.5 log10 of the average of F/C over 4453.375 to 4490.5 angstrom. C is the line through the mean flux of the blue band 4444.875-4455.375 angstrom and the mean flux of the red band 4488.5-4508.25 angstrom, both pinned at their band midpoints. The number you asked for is 0.020 mag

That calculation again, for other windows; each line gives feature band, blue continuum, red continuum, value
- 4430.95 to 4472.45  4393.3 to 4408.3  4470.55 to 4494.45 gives -0.01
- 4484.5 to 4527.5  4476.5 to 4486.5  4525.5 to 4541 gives -0.02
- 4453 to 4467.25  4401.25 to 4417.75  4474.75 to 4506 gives 0.03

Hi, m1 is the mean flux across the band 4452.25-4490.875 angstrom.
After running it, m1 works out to 16.4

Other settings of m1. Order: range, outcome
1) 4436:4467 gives 16.6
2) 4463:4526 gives 16.7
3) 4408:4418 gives 16.8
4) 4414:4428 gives 16.3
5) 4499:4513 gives 17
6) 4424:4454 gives 16.8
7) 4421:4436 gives 16.6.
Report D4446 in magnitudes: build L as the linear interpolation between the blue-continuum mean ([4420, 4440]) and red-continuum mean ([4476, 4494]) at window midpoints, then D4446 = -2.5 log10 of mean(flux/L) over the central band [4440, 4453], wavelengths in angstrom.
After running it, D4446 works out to -0.02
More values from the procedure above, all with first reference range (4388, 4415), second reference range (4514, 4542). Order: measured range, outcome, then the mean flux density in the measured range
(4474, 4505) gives -0.03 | 16.7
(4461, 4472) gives -0.03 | 16.7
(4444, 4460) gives -0.01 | 16.4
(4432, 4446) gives -0.04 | 16.9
